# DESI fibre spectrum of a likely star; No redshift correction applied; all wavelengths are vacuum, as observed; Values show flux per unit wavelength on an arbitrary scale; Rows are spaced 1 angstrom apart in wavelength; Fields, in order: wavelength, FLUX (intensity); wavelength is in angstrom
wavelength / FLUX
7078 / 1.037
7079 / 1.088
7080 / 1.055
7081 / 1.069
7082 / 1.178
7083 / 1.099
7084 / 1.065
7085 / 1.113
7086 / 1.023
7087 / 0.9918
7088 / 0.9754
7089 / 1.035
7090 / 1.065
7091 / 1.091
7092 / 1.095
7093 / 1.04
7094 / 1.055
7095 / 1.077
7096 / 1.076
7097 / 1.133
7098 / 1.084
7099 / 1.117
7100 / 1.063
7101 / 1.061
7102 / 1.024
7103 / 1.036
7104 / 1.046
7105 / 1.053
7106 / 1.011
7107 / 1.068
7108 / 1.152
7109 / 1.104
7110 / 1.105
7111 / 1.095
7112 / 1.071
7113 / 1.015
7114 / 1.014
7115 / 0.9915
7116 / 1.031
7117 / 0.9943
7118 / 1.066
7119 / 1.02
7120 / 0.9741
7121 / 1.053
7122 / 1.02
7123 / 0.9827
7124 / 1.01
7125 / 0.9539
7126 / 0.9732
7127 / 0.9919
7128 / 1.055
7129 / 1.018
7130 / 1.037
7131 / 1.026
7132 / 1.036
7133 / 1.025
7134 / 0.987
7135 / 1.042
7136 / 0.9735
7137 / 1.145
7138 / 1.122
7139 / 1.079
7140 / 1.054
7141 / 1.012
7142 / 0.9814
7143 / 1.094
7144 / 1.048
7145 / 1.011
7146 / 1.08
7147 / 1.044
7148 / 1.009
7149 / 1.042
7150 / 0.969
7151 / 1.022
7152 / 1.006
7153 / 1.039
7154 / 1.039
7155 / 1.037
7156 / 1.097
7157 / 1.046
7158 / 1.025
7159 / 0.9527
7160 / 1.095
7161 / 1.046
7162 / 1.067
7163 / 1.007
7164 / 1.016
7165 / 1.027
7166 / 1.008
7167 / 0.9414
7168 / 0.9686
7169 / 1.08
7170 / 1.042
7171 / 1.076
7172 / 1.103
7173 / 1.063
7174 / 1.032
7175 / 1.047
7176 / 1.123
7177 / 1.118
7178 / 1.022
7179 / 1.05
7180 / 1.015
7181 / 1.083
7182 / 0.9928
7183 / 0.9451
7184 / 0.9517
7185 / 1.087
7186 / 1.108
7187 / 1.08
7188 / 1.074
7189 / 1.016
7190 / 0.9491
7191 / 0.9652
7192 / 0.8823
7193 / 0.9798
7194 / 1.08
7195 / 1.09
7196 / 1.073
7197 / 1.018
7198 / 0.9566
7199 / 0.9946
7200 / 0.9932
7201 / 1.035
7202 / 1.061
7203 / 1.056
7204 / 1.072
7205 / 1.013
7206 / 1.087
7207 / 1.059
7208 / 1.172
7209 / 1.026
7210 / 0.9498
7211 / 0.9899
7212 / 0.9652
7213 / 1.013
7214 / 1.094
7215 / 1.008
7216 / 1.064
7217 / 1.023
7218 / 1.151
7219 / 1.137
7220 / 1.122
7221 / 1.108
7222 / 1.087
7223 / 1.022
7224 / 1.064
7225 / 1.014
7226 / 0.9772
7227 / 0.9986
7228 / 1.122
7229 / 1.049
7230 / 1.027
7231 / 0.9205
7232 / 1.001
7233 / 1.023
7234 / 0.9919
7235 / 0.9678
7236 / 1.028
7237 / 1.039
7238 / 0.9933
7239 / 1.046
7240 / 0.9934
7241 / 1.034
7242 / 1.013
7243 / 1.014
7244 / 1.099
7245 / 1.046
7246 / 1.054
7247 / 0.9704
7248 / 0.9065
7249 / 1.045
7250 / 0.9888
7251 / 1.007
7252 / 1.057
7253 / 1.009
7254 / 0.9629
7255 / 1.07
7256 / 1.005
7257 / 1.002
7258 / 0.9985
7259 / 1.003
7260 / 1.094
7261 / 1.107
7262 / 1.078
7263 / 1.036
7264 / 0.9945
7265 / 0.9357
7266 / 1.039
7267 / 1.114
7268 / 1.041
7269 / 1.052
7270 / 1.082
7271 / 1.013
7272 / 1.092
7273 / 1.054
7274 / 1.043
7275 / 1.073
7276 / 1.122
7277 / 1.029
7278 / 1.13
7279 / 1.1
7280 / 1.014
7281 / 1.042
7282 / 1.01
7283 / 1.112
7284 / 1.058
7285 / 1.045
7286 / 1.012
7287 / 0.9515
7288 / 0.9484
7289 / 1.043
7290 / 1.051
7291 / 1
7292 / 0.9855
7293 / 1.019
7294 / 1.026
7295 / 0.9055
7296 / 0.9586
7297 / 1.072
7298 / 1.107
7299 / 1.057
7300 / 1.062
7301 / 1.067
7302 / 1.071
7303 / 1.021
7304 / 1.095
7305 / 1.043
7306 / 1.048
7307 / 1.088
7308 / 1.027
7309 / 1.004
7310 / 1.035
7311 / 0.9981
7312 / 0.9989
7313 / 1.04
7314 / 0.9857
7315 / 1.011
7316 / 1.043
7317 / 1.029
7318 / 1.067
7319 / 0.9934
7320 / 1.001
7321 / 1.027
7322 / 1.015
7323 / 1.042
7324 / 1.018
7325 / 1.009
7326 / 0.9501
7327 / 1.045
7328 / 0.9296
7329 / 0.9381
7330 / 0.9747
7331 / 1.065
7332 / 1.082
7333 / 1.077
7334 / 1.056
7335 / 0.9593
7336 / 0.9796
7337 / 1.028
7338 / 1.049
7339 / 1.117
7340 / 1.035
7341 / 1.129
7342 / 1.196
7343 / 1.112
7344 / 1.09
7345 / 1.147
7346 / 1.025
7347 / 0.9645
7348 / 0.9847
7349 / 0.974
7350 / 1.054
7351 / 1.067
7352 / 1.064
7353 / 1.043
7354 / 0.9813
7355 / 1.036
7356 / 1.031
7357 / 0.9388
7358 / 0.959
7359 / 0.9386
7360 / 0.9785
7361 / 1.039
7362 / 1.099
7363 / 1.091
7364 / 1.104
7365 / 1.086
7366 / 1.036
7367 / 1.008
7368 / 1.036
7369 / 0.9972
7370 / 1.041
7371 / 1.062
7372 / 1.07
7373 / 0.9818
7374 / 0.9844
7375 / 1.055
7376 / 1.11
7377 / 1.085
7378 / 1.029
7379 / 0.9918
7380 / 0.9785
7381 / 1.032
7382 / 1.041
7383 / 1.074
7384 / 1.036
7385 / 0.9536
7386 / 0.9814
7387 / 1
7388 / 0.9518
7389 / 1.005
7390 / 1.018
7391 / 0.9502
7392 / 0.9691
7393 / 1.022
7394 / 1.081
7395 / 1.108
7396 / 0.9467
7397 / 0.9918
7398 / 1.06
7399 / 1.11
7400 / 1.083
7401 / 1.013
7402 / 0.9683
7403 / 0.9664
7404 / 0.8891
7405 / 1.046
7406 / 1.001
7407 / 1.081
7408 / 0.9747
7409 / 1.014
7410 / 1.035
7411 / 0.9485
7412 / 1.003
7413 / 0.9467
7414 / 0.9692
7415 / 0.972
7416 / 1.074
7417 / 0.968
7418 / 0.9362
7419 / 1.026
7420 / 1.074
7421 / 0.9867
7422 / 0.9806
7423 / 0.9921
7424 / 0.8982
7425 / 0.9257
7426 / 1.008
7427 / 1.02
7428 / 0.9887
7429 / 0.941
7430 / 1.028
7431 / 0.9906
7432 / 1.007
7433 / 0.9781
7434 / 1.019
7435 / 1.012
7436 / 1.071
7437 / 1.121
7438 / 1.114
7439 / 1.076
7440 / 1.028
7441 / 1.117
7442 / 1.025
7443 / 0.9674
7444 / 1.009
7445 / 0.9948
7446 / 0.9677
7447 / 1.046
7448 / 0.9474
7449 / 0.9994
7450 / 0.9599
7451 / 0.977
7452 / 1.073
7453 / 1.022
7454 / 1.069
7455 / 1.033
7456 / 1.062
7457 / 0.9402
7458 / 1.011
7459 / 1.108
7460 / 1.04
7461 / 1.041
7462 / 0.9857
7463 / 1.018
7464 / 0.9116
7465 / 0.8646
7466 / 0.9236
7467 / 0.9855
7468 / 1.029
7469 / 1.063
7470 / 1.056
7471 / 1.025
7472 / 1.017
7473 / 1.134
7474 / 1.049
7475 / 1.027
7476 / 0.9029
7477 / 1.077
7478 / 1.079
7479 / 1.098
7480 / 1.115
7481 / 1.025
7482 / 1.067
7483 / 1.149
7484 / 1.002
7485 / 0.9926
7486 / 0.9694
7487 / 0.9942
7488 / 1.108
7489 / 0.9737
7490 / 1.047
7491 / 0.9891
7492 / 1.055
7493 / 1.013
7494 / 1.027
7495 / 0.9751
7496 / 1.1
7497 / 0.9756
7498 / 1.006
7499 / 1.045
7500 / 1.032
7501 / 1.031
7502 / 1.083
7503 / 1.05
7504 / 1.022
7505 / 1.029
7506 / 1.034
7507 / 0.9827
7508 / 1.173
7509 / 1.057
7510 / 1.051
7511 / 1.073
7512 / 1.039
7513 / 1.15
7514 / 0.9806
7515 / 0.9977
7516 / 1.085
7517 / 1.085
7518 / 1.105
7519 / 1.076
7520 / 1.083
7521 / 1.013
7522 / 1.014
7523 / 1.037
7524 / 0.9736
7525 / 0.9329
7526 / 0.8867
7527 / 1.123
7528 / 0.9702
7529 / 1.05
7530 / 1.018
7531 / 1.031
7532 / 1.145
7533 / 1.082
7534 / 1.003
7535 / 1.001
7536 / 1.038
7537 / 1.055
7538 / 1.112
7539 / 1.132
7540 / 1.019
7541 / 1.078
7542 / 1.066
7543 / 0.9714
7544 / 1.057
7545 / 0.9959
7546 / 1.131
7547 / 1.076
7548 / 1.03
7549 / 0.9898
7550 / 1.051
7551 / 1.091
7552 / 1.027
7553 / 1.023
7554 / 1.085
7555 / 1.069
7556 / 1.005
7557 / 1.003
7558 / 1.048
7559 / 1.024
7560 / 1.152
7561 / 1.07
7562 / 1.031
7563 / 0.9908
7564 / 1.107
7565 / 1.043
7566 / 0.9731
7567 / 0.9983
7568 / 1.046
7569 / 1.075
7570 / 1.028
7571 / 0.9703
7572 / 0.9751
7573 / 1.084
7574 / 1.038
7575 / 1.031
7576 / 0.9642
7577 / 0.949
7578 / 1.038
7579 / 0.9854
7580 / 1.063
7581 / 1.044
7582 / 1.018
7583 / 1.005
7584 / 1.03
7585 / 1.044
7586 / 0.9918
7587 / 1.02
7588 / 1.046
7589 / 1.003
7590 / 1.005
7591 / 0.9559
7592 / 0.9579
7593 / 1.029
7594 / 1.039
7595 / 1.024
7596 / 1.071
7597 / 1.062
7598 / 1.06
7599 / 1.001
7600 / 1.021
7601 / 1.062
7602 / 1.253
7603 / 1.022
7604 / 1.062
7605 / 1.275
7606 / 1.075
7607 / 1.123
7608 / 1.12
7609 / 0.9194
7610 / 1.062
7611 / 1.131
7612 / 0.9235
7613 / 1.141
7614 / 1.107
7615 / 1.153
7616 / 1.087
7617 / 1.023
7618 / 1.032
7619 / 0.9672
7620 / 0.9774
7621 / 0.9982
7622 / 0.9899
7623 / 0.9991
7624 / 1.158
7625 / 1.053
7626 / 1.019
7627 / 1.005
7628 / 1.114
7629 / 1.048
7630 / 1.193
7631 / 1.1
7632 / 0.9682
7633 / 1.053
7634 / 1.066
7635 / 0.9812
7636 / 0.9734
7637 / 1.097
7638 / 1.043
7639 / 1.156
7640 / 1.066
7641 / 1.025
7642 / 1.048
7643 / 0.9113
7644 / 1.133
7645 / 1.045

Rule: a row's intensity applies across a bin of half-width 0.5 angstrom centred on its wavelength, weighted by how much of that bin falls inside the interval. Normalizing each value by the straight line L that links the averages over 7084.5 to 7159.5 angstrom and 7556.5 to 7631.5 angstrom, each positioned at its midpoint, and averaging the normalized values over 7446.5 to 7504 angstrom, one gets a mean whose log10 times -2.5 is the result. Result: 0.02 mag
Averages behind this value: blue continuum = 1.04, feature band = 1.02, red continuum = 1.04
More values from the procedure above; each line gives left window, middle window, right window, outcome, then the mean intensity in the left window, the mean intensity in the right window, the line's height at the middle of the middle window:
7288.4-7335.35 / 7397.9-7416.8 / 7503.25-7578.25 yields 0.03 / 1.02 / 1.04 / 1.03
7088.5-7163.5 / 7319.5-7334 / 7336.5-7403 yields 0.02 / 1.04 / 1.03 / 1.03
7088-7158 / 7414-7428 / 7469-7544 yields 0.06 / 1.04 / 1.04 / 1.04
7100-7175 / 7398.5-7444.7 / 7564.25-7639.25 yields 0.03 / 1.04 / 1.04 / 1.04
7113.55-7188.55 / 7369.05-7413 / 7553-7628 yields 0.02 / 1.03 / 1.04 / 1.04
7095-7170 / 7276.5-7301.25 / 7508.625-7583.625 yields 0.01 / 1.04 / 1.04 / 1.04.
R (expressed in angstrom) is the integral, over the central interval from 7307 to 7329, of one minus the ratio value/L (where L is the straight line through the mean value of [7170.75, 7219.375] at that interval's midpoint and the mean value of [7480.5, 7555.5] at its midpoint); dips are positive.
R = 0.6 angstrom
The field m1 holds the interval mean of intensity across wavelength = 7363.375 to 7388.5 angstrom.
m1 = 1.03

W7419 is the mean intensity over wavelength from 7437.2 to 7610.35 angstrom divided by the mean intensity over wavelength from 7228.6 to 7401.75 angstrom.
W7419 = 1.0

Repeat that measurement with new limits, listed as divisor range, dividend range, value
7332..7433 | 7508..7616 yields 1.02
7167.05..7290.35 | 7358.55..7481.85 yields 0.98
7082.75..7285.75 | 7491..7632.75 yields 1.00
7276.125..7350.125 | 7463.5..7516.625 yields 1.00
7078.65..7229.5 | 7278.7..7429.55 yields 0.98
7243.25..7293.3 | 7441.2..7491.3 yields 0.99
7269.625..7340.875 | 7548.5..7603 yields 1.00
